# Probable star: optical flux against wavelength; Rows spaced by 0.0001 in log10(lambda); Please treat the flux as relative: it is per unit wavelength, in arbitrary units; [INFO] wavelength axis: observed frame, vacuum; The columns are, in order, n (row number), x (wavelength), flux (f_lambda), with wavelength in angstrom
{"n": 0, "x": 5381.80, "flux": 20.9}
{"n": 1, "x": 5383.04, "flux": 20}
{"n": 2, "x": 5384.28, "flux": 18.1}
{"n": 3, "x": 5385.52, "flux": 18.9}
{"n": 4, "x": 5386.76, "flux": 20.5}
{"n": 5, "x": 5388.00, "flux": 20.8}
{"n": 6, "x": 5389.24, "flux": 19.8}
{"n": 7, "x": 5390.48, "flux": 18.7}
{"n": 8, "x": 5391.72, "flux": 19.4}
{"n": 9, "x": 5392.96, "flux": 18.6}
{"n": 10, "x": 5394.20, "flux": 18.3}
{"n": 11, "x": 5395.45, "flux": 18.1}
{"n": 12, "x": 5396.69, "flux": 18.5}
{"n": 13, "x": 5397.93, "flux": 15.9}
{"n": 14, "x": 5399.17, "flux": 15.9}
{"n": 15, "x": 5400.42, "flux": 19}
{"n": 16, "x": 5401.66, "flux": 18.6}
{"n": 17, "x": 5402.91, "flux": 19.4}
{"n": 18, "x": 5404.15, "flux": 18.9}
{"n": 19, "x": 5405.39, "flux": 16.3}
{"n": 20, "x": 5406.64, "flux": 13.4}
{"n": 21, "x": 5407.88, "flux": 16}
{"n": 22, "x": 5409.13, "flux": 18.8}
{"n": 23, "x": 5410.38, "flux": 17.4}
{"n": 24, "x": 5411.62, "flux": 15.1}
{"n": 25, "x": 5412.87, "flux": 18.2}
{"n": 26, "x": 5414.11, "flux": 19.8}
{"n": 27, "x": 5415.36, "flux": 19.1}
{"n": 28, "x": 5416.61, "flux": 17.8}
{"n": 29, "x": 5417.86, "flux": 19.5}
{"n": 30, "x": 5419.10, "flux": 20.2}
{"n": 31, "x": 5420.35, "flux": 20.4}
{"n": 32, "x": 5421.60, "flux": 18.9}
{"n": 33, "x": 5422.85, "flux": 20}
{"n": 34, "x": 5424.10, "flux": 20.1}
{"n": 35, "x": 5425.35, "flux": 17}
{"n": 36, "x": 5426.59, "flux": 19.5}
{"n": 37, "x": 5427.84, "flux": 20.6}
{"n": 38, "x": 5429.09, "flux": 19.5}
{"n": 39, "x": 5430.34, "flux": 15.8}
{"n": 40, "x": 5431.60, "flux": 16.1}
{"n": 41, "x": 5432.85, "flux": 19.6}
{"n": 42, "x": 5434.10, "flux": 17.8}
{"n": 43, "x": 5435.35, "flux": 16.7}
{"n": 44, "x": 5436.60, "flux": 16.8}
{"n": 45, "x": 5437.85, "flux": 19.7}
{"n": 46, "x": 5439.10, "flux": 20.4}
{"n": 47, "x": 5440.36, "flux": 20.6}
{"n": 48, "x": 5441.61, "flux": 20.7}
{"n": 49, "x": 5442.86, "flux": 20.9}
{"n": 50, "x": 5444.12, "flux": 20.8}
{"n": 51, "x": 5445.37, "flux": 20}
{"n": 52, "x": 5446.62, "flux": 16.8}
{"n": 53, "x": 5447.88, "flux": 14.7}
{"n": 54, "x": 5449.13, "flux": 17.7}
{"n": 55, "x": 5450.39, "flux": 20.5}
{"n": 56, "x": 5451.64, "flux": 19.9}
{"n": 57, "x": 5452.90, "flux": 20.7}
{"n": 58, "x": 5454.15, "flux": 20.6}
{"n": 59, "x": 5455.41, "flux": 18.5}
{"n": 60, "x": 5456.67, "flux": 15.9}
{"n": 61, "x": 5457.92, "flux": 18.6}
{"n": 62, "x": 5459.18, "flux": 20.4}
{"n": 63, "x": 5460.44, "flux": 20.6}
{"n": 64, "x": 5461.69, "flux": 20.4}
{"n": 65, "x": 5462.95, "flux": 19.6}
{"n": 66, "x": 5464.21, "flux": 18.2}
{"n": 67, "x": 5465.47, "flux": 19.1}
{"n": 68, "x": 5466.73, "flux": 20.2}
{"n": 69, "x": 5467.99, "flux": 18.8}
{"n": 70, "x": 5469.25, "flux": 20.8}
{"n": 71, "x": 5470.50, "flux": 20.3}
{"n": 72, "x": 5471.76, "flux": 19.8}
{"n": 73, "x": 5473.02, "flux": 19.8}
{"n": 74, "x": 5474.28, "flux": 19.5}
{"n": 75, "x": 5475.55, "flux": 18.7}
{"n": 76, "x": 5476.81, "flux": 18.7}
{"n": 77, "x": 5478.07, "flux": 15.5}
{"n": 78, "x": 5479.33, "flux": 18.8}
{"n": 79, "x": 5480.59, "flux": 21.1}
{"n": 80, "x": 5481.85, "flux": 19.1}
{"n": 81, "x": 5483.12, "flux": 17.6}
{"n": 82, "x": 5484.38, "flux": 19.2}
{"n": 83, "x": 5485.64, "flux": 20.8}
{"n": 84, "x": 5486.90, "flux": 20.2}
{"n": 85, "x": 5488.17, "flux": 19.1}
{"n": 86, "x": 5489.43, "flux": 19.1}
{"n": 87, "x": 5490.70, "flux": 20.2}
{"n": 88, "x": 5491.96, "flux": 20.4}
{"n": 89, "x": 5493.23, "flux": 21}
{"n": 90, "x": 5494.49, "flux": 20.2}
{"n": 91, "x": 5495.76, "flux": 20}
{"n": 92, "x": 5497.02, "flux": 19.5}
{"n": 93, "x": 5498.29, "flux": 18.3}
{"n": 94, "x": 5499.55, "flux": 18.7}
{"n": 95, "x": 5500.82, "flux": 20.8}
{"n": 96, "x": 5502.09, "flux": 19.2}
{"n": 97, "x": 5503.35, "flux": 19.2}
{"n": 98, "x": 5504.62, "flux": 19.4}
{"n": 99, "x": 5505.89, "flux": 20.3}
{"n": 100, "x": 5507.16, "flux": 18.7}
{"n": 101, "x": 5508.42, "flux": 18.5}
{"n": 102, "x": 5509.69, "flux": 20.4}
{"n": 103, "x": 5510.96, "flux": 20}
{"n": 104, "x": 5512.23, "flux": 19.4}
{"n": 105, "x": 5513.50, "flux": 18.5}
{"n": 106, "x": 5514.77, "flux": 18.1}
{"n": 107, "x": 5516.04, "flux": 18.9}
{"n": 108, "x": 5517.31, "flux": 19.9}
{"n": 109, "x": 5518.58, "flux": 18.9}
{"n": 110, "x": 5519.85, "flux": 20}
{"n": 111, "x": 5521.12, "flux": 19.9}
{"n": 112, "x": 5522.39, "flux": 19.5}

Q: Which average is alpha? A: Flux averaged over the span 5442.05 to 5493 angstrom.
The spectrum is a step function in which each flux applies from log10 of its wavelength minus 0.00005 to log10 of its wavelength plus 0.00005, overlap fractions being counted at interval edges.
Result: 19.3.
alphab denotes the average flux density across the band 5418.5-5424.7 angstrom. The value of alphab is 19.9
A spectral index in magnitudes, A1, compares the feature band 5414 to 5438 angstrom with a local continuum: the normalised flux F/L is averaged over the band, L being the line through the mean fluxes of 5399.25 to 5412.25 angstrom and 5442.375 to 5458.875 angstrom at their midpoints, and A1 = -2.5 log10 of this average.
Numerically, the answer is -0.04 mag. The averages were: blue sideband 17.2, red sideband 18.9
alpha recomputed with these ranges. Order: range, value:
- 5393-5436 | 18.1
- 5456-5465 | 19.1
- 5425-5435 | 18.2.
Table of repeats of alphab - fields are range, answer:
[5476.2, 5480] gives 17.7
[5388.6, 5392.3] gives 19.3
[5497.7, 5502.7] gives 19.3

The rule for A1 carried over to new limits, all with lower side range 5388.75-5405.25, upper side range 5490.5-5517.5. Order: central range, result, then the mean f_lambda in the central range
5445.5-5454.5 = 0.011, 18.7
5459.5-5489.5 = -0.012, 19.4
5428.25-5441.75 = 0.017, 18.5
